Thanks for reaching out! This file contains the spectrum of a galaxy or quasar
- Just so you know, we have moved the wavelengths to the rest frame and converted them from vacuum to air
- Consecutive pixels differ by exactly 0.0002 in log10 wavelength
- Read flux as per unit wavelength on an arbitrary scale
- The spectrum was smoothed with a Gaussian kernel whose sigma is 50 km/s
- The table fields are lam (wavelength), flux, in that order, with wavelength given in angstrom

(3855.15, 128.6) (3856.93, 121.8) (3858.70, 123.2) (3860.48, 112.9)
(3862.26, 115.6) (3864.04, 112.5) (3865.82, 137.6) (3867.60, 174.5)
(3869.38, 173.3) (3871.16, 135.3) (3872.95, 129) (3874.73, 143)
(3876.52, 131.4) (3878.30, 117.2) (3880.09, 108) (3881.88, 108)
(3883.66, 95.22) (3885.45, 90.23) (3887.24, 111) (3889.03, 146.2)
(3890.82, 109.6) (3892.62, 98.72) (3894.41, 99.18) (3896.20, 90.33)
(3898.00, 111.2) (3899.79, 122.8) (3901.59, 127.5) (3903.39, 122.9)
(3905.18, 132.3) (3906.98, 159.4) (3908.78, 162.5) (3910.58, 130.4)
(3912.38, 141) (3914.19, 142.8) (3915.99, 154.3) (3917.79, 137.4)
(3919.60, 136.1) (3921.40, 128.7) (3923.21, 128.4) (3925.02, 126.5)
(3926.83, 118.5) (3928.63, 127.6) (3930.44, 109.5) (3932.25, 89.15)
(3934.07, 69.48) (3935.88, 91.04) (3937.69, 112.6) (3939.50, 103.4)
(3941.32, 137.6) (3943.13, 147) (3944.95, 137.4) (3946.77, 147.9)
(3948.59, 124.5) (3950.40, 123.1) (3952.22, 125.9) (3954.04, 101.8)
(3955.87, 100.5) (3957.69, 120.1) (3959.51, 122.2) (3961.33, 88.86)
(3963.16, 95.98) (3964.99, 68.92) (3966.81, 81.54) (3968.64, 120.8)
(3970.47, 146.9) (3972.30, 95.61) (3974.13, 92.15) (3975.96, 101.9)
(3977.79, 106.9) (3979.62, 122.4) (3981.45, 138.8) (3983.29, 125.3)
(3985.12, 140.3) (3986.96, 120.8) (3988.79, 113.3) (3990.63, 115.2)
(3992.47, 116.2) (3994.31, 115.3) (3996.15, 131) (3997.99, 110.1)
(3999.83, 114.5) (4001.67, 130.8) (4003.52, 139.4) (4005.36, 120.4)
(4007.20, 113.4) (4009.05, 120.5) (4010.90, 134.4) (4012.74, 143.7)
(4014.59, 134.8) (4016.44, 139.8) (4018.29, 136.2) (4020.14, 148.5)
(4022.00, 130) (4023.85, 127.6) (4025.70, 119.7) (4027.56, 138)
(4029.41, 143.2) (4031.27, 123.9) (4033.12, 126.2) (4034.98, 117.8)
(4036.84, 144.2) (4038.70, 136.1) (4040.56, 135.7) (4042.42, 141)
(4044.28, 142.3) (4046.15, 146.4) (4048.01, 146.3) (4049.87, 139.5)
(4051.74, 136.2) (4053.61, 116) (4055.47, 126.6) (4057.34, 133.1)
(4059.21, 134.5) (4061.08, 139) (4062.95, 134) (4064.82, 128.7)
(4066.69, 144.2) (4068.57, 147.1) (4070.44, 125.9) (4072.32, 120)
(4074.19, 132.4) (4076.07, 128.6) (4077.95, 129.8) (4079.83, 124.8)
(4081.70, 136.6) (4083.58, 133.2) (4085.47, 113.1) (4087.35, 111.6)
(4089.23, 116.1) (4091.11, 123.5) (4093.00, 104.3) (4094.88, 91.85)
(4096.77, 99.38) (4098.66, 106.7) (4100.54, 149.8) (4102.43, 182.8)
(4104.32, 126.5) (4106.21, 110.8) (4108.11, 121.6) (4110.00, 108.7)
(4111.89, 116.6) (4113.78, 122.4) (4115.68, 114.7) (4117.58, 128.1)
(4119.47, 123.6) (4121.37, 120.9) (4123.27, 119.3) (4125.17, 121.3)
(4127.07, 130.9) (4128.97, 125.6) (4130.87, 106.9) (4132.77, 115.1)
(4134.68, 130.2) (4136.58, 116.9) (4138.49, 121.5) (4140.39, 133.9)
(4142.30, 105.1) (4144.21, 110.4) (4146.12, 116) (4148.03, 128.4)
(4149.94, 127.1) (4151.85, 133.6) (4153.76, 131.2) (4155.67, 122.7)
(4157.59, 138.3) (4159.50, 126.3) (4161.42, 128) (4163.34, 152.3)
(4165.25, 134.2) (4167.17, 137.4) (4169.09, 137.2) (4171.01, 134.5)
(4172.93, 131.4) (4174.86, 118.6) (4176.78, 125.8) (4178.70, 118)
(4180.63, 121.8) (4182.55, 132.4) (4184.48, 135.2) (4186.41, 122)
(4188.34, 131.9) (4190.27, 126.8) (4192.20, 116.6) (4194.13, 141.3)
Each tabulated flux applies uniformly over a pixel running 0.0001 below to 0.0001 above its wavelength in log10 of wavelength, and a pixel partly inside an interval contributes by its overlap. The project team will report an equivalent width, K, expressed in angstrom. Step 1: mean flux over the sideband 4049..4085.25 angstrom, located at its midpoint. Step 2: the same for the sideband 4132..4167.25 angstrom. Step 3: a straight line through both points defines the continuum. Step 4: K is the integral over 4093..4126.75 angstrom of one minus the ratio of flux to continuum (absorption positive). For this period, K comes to 2.06 angstrom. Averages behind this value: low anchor 132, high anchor 127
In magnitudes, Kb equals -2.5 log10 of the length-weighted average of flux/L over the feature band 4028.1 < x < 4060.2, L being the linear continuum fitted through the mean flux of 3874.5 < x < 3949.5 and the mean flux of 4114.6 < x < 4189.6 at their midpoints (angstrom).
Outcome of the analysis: -0.09 mag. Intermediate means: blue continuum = 122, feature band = 135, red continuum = 126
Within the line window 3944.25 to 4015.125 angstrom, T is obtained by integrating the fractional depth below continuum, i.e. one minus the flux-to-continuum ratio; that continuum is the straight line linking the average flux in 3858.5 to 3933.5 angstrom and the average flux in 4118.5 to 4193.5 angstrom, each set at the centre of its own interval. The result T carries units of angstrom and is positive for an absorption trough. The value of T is 4.3 angstrom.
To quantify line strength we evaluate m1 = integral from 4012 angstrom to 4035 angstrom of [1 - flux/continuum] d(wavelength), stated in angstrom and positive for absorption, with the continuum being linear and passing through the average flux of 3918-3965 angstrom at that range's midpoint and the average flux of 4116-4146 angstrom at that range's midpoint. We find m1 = -3.1 angstrom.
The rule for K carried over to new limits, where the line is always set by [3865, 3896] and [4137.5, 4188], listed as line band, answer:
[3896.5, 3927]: -2.5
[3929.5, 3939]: 2.2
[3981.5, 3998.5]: 0.4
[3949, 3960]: 0.8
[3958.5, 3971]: 2.2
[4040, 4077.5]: -2.6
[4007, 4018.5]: -0.7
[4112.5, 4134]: 1.1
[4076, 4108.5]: 1.0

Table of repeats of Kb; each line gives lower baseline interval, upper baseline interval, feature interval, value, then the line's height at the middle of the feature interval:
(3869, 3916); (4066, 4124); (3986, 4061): -0.05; 124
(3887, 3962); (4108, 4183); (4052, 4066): -0.06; 124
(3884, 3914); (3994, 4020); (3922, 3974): 0.11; 125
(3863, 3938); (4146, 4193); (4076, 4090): 0.03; 128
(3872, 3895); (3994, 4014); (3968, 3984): 0.06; 123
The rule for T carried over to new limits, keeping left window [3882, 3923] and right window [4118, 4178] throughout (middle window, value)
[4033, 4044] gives -0.80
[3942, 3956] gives -0.29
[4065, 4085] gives -0.96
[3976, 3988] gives 0.12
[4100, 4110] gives -0.74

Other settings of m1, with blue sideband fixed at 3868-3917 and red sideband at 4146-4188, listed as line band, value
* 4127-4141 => 0.8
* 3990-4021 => 0.1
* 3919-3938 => 2.2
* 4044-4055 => -0.7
